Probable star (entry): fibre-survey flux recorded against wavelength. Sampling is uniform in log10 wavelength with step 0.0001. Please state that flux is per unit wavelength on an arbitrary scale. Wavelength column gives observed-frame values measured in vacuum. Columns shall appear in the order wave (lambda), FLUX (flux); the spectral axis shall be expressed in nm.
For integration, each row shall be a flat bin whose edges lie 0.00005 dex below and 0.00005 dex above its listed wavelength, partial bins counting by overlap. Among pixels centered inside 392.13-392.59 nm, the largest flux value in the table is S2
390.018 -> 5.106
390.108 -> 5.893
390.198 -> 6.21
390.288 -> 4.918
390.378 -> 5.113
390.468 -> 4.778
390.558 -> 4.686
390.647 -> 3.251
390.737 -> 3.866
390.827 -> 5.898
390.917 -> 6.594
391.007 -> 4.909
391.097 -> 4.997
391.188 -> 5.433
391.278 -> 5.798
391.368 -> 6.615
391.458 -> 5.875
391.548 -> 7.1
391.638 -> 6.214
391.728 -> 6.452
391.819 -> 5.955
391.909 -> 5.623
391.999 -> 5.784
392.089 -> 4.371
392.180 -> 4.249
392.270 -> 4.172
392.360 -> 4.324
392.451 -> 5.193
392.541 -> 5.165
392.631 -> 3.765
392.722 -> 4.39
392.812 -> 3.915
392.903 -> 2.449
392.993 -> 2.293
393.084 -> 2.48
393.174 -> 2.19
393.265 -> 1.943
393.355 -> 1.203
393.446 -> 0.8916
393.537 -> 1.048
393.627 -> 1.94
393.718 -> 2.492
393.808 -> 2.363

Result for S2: 5.193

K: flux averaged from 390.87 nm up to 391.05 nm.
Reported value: 5.76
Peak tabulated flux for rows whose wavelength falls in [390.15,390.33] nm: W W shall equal 6.21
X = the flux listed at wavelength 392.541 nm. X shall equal 5.165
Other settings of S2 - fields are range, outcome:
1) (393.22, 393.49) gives 1.943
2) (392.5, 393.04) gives 5.165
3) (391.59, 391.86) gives 6.452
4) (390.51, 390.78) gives 4.686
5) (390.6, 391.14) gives 6.594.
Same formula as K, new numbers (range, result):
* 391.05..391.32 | 5.39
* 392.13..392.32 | 4.22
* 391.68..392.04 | 5.96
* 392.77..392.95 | 3.16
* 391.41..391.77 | 6.42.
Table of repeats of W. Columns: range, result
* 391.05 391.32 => 5.798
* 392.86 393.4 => 2.48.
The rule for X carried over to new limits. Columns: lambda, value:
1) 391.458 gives 5.875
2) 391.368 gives 6.615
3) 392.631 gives 3.765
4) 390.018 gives 5.106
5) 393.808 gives 2.363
